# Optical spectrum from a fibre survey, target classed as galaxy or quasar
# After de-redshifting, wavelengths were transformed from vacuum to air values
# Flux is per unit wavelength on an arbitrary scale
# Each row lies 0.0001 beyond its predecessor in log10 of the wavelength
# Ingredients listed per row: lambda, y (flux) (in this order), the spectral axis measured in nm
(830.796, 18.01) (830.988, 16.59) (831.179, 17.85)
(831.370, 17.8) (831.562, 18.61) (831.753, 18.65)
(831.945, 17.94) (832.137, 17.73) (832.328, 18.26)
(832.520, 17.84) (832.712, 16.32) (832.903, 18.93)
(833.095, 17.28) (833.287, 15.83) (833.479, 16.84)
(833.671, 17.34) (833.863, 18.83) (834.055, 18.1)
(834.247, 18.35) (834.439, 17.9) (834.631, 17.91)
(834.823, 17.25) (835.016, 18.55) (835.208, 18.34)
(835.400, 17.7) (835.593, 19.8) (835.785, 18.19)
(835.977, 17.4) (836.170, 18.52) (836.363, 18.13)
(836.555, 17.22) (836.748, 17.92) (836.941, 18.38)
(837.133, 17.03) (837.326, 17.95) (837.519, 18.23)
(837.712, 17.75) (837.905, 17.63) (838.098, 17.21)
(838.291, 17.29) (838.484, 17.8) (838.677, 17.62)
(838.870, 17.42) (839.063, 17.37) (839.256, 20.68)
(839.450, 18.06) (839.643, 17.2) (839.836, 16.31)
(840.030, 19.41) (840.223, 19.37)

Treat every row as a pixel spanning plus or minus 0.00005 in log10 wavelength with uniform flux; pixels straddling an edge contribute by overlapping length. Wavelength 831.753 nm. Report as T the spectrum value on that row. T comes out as 18.65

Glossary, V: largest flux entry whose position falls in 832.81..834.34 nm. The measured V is 18.93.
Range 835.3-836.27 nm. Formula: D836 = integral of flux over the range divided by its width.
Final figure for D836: 18.3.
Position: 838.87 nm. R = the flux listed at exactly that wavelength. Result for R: 17.42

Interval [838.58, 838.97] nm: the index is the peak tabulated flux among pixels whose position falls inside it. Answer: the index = 17.62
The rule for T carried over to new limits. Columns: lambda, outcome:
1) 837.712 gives 17.75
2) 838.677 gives 17.62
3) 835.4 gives 17.7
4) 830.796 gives 18.01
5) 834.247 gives 18.35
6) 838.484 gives 17.8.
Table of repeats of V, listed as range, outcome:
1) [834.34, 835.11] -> 18.55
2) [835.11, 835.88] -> 19.8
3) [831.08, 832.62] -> 18.65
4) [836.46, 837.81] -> 18.38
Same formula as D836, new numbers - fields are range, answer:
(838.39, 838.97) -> 17.6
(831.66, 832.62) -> 18.1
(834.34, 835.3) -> 18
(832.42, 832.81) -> 17.1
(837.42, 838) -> 17.9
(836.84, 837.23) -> 17.7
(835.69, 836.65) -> 17.9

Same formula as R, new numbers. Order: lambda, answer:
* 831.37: 17.8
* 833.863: 18.83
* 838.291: 17.29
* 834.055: 18.1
